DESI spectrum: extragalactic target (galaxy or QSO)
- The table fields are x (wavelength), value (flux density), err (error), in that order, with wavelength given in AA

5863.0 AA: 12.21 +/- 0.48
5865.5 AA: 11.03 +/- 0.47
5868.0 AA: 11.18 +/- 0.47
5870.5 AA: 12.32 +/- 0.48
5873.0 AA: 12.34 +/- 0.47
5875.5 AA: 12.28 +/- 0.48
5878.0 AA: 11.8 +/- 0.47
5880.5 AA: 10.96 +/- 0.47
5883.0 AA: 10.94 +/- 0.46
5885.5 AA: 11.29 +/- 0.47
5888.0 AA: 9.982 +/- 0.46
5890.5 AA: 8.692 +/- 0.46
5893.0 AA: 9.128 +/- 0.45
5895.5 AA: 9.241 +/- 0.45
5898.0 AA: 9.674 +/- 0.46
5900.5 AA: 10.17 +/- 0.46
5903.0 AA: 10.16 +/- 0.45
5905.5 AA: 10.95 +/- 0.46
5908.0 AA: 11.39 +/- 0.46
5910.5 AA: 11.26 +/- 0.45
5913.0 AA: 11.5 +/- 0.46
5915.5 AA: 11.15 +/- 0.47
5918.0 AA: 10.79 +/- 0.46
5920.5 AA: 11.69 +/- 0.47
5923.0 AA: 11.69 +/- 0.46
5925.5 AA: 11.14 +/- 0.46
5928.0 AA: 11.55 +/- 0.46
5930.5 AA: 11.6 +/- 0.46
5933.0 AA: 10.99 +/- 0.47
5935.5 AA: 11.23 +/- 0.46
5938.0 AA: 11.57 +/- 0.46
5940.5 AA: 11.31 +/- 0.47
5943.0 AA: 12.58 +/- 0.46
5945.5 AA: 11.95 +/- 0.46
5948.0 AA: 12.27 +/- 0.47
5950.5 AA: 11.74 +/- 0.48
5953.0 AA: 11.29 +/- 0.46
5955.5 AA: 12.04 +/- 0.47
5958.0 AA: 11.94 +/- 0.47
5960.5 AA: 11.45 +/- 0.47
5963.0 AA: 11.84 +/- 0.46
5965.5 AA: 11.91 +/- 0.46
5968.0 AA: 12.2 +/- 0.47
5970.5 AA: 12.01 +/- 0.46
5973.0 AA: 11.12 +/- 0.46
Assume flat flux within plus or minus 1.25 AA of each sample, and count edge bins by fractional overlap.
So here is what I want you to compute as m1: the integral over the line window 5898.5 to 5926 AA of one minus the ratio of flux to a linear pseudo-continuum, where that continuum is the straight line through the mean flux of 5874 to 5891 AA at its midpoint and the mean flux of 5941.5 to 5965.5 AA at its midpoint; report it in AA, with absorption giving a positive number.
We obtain 0.8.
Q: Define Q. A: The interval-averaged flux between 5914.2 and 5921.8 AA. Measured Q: 11.2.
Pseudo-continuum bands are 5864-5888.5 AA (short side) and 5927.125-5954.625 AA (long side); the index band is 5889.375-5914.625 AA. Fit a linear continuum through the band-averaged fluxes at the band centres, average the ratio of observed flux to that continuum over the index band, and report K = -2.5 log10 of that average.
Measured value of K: 0.13 mag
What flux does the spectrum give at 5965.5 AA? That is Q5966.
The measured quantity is 11.91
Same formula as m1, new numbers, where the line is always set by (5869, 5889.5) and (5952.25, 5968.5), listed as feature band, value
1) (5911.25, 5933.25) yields 0.5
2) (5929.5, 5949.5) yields 0.0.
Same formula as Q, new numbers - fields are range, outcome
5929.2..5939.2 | 11.3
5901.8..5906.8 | 10.6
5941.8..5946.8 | 12.3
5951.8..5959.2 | 11.8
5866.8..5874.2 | 11.9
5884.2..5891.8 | 9.99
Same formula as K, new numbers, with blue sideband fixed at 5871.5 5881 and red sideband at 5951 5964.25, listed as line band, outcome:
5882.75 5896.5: 0.21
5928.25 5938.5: 0.04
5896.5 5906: 0.17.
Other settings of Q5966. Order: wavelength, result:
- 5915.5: 11.15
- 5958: 11.94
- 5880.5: 10.96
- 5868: 11.18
